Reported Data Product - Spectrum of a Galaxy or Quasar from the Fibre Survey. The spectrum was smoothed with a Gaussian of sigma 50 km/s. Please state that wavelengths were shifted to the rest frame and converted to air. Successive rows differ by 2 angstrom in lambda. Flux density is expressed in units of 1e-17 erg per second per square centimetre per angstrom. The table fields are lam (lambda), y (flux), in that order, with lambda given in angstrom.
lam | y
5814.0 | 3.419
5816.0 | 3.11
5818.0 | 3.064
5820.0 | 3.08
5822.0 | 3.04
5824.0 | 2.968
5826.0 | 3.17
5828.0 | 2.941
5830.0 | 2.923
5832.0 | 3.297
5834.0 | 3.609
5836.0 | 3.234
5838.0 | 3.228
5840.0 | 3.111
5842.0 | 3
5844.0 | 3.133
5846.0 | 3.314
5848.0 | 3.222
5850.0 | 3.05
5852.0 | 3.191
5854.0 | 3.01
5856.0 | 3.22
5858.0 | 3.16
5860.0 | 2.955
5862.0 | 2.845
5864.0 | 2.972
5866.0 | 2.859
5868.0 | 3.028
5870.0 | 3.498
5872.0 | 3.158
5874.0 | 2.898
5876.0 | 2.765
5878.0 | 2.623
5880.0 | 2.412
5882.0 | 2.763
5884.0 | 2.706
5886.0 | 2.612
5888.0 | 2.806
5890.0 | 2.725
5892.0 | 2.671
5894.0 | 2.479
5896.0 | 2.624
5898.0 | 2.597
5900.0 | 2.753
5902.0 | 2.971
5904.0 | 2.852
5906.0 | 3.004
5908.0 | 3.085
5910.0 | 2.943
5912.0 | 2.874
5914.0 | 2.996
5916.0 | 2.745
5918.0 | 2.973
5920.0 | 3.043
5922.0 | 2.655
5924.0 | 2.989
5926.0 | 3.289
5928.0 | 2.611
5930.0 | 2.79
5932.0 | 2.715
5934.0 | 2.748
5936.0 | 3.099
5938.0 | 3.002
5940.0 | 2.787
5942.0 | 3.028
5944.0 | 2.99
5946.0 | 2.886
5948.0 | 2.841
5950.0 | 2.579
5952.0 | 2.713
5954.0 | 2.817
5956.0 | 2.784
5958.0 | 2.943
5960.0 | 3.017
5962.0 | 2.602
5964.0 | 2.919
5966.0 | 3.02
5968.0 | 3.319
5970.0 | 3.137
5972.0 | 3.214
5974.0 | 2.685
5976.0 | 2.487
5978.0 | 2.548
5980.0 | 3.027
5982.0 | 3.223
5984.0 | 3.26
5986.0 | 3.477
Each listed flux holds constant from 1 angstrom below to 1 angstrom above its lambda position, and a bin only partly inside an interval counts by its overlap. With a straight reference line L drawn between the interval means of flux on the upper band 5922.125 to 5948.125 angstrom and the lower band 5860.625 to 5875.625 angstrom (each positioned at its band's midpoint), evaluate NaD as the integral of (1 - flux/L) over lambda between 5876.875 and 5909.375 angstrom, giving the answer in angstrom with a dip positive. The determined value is 2.7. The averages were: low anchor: 3.02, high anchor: 2.9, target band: 2.73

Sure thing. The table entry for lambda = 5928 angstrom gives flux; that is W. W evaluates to 2.611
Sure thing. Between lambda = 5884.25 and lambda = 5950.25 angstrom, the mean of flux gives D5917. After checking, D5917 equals 2.84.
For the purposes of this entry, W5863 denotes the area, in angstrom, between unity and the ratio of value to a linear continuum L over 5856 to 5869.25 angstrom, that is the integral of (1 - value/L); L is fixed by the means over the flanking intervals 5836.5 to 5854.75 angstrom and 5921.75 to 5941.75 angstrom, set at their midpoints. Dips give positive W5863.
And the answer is 0.4 angstrom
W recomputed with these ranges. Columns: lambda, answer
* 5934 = 2.748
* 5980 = 3.027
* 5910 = 2.943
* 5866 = 2.859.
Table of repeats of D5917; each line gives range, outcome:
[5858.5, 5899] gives 2.8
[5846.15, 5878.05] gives 3.05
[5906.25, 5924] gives 2.92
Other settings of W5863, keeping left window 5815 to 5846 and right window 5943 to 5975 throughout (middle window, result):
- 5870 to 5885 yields 1.2 angstrom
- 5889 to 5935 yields 2.4 angstrom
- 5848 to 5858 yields -0.1 angstrom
